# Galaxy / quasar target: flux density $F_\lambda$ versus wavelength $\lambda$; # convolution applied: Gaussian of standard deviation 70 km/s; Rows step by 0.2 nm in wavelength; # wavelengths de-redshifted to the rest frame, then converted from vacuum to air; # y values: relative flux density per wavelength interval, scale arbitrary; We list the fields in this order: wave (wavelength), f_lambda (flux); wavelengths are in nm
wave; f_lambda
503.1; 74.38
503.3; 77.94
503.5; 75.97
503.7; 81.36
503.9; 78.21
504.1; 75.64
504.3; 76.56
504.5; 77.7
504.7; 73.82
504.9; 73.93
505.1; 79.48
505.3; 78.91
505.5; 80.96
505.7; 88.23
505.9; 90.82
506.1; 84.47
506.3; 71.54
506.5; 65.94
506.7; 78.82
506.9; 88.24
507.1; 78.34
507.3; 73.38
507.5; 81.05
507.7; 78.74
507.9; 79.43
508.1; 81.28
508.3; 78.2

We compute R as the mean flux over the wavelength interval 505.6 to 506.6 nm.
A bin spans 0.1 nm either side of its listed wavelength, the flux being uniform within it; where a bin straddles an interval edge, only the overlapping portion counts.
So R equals 80.2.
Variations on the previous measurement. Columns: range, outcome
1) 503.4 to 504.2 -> 77.8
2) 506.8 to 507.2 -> 83.3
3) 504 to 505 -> 75.5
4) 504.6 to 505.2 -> 75.7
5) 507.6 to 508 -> 79.1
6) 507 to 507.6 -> 77.6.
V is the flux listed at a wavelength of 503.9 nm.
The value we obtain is 78.21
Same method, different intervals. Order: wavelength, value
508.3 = 78.2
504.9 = 73.93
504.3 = 76.56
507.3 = 73.38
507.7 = 78.74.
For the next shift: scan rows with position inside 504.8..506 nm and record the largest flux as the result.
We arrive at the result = 90.82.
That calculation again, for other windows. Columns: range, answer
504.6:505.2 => 79.48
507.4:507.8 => 81.05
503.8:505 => 78.21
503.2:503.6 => 77.94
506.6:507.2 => 88.24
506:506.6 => 84.47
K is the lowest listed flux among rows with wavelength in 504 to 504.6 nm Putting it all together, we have 75.64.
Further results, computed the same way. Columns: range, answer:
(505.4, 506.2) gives 80.96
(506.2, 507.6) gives 65.94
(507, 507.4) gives 73.38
